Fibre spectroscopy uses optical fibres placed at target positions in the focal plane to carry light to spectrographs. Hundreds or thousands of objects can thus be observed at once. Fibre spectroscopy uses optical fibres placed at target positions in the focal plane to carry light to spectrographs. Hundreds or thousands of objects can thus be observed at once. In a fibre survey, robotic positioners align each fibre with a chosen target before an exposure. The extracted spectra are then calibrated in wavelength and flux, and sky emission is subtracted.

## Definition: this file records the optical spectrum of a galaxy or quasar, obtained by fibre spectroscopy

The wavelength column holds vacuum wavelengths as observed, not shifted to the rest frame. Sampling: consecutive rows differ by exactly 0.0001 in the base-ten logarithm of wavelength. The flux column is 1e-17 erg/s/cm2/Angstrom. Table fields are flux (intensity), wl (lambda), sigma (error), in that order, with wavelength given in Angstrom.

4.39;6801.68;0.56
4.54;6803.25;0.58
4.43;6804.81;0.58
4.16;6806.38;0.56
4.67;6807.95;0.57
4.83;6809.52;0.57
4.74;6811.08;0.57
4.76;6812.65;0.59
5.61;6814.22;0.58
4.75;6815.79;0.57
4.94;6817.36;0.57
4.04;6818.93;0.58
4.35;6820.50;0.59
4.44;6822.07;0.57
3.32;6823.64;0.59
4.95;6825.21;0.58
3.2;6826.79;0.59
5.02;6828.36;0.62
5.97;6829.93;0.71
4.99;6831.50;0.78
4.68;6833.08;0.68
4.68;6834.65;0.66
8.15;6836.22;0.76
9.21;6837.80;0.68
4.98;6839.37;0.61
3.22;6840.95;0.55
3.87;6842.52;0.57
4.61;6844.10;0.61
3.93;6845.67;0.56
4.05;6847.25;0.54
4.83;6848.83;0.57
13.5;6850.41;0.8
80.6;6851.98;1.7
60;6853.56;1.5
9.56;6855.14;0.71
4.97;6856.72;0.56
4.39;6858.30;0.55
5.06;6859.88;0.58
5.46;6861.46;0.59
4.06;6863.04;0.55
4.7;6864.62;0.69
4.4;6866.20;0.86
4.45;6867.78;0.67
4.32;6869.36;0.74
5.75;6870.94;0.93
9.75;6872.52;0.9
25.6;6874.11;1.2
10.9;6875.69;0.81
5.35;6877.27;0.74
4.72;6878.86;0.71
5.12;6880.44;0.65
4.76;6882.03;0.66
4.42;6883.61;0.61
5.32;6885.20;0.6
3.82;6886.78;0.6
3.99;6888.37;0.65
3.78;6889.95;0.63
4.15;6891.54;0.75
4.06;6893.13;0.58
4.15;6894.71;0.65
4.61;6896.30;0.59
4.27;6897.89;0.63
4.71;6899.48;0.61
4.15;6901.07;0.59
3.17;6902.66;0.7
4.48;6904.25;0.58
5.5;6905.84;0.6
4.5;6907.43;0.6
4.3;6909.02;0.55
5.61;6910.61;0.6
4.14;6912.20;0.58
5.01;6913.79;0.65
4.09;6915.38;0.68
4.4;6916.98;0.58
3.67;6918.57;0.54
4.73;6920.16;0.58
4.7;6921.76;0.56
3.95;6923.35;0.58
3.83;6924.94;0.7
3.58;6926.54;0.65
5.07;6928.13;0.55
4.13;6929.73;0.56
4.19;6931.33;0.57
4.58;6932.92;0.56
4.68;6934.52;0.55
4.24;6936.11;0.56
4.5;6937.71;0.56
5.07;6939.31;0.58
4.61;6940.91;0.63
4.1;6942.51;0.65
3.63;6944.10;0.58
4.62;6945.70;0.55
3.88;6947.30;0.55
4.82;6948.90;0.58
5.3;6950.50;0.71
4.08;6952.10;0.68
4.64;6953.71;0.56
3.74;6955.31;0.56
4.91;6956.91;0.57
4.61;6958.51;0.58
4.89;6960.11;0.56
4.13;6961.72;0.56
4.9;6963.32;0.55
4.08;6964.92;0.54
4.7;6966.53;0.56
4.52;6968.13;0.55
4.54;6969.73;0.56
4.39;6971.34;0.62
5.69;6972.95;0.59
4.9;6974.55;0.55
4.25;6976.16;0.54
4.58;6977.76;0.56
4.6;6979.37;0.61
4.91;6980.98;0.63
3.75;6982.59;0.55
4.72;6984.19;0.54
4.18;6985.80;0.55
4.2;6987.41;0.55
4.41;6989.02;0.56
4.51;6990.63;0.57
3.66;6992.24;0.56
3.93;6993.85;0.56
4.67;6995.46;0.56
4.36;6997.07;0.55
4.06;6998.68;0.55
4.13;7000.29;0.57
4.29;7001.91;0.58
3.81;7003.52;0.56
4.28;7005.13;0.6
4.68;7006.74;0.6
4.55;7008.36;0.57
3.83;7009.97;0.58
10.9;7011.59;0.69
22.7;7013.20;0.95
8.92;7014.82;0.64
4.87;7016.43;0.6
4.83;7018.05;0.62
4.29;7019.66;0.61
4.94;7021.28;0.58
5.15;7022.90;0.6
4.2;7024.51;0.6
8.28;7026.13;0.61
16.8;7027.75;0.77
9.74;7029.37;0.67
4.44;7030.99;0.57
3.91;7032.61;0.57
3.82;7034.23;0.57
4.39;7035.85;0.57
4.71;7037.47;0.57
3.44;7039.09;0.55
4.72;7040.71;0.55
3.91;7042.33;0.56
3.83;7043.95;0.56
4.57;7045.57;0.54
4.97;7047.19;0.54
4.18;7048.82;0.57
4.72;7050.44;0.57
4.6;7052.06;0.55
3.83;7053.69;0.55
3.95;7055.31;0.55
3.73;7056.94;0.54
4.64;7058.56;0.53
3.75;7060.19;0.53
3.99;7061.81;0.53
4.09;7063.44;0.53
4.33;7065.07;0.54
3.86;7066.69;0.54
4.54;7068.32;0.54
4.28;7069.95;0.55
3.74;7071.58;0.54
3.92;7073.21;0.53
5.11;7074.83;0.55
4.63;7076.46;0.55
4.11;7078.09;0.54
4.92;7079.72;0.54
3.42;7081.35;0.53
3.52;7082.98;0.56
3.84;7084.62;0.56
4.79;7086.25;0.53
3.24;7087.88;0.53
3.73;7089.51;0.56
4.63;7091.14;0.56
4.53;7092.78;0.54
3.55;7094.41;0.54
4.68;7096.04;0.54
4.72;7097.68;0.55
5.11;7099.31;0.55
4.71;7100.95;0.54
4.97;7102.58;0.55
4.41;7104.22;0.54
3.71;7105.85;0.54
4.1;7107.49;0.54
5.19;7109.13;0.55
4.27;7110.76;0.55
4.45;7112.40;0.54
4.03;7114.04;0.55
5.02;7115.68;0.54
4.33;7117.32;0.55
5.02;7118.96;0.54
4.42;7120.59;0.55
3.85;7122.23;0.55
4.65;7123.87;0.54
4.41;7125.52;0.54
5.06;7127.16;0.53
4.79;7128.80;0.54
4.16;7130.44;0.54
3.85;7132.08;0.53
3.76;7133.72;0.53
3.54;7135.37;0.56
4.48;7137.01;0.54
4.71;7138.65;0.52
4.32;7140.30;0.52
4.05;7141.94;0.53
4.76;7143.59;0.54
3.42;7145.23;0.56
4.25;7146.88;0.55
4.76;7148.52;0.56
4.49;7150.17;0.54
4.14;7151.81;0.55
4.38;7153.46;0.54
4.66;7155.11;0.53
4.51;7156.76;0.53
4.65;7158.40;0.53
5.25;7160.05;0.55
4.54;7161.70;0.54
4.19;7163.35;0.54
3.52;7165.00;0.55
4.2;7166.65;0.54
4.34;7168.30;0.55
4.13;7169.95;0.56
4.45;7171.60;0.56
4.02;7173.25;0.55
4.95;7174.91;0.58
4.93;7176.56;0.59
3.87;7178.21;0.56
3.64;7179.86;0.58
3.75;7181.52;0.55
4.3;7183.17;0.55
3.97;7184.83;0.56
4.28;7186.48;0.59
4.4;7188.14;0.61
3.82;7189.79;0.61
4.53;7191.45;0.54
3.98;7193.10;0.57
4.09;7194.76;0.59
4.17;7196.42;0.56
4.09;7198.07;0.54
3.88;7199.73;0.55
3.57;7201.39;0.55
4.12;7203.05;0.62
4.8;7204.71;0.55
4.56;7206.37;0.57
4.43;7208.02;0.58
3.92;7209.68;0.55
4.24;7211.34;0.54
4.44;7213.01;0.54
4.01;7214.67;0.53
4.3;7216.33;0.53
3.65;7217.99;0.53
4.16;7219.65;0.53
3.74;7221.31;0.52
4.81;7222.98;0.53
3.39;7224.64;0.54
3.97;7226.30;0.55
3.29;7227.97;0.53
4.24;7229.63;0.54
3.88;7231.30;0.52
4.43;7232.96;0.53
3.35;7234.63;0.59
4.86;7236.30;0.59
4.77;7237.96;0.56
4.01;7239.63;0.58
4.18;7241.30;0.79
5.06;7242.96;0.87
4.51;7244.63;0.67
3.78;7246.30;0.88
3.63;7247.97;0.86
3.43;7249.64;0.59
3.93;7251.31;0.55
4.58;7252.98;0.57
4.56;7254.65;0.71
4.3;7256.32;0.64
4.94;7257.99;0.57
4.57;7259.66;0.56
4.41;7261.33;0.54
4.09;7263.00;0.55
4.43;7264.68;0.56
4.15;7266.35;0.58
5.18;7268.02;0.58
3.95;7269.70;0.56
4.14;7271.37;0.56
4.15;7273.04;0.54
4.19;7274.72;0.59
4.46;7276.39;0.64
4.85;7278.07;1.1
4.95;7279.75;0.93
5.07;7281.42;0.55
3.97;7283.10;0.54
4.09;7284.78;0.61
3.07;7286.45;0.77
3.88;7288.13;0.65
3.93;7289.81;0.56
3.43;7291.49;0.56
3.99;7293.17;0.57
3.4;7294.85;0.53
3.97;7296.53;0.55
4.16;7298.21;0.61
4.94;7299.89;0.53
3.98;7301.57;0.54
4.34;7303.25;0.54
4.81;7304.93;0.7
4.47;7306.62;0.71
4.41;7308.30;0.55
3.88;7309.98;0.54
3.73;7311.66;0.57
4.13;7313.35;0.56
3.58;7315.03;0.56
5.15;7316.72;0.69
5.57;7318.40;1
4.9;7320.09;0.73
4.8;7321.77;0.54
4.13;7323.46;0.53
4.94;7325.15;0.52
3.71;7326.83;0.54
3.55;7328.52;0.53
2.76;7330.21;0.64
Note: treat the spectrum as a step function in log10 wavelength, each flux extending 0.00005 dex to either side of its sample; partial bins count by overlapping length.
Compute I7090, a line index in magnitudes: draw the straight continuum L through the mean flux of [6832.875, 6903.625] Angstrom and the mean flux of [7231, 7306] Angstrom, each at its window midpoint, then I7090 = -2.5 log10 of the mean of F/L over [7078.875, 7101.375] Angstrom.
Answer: 0.414 mag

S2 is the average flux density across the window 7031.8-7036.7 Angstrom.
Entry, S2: 4.04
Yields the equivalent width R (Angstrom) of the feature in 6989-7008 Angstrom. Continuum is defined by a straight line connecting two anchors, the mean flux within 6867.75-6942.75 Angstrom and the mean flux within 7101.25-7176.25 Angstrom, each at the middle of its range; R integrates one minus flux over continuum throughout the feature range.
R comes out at 2.4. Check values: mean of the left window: 5.16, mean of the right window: 4.39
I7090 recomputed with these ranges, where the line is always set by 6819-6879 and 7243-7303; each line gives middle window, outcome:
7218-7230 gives 0.227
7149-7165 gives 0.250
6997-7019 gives 0.151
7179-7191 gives 0.296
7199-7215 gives 0.195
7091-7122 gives 0.360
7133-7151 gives 0.348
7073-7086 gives 0.487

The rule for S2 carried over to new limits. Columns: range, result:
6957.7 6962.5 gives 4.54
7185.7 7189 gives 4.34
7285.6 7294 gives 3.66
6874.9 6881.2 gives 6.54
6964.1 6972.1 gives 4.45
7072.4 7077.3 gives 4.56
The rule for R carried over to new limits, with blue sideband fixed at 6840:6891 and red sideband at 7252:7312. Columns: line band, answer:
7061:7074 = 5.7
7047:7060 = 5.5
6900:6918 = 9.5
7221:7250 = 4.8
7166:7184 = 4.7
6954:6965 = 5.3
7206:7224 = 3.5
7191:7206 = 3.6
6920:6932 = 6.5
